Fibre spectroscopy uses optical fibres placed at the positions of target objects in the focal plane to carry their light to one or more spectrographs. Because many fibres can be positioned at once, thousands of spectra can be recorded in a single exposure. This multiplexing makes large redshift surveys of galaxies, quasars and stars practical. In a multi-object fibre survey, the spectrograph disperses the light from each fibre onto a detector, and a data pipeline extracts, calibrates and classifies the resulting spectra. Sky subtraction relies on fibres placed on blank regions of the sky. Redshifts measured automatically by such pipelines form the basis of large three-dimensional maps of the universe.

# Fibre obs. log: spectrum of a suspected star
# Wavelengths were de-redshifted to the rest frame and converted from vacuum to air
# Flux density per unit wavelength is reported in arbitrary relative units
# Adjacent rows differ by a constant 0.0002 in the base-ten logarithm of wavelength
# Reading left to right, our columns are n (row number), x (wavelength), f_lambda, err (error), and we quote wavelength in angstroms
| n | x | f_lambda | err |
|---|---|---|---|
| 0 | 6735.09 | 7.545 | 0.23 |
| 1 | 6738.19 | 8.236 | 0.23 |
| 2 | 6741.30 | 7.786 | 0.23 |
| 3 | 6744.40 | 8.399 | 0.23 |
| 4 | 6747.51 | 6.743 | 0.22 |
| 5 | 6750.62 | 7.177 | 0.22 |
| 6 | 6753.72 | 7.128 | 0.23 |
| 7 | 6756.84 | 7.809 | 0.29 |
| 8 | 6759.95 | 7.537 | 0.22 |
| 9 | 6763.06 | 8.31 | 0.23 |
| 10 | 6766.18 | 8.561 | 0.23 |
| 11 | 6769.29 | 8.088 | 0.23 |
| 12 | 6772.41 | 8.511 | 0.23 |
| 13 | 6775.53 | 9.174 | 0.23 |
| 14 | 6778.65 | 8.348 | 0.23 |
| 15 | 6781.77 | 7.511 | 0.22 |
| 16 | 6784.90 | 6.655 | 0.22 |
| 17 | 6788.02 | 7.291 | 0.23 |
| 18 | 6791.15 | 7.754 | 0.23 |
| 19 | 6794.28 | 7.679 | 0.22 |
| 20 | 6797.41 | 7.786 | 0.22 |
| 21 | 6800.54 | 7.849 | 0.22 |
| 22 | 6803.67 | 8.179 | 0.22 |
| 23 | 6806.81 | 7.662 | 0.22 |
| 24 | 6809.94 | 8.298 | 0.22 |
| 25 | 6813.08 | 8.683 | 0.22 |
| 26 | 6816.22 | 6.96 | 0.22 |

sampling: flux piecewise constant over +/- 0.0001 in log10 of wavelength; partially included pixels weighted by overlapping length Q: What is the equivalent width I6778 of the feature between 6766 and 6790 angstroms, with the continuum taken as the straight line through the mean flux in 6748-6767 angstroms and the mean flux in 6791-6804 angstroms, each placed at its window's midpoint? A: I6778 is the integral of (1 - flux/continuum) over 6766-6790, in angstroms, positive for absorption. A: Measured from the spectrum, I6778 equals -0.72 angstroms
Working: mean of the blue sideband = 7.67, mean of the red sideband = 7.83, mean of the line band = 7.98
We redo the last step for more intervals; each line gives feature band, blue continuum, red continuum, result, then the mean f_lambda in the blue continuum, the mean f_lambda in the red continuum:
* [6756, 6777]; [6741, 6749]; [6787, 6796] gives -1.9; 7.63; 7.59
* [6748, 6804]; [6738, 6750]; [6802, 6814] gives 0.8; 7.69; 8.18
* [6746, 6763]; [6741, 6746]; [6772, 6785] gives 1.6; 8.16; 8.15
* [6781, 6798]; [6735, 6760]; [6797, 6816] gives 1.0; 7.6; 8.01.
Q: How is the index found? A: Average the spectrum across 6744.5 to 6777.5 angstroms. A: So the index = 7.93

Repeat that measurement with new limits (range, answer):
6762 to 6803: 7.96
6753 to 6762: 7.57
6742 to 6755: 7.4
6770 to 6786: 8.08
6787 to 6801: 7.67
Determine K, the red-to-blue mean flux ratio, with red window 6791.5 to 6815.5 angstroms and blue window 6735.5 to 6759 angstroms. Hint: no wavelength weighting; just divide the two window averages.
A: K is 1.05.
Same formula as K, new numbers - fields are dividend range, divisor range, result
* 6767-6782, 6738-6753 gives 1.11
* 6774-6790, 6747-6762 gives 1.06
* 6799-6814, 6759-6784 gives 0.99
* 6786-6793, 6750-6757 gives 1.02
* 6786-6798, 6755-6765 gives 0.96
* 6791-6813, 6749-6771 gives 1.02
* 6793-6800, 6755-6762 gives 1.01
